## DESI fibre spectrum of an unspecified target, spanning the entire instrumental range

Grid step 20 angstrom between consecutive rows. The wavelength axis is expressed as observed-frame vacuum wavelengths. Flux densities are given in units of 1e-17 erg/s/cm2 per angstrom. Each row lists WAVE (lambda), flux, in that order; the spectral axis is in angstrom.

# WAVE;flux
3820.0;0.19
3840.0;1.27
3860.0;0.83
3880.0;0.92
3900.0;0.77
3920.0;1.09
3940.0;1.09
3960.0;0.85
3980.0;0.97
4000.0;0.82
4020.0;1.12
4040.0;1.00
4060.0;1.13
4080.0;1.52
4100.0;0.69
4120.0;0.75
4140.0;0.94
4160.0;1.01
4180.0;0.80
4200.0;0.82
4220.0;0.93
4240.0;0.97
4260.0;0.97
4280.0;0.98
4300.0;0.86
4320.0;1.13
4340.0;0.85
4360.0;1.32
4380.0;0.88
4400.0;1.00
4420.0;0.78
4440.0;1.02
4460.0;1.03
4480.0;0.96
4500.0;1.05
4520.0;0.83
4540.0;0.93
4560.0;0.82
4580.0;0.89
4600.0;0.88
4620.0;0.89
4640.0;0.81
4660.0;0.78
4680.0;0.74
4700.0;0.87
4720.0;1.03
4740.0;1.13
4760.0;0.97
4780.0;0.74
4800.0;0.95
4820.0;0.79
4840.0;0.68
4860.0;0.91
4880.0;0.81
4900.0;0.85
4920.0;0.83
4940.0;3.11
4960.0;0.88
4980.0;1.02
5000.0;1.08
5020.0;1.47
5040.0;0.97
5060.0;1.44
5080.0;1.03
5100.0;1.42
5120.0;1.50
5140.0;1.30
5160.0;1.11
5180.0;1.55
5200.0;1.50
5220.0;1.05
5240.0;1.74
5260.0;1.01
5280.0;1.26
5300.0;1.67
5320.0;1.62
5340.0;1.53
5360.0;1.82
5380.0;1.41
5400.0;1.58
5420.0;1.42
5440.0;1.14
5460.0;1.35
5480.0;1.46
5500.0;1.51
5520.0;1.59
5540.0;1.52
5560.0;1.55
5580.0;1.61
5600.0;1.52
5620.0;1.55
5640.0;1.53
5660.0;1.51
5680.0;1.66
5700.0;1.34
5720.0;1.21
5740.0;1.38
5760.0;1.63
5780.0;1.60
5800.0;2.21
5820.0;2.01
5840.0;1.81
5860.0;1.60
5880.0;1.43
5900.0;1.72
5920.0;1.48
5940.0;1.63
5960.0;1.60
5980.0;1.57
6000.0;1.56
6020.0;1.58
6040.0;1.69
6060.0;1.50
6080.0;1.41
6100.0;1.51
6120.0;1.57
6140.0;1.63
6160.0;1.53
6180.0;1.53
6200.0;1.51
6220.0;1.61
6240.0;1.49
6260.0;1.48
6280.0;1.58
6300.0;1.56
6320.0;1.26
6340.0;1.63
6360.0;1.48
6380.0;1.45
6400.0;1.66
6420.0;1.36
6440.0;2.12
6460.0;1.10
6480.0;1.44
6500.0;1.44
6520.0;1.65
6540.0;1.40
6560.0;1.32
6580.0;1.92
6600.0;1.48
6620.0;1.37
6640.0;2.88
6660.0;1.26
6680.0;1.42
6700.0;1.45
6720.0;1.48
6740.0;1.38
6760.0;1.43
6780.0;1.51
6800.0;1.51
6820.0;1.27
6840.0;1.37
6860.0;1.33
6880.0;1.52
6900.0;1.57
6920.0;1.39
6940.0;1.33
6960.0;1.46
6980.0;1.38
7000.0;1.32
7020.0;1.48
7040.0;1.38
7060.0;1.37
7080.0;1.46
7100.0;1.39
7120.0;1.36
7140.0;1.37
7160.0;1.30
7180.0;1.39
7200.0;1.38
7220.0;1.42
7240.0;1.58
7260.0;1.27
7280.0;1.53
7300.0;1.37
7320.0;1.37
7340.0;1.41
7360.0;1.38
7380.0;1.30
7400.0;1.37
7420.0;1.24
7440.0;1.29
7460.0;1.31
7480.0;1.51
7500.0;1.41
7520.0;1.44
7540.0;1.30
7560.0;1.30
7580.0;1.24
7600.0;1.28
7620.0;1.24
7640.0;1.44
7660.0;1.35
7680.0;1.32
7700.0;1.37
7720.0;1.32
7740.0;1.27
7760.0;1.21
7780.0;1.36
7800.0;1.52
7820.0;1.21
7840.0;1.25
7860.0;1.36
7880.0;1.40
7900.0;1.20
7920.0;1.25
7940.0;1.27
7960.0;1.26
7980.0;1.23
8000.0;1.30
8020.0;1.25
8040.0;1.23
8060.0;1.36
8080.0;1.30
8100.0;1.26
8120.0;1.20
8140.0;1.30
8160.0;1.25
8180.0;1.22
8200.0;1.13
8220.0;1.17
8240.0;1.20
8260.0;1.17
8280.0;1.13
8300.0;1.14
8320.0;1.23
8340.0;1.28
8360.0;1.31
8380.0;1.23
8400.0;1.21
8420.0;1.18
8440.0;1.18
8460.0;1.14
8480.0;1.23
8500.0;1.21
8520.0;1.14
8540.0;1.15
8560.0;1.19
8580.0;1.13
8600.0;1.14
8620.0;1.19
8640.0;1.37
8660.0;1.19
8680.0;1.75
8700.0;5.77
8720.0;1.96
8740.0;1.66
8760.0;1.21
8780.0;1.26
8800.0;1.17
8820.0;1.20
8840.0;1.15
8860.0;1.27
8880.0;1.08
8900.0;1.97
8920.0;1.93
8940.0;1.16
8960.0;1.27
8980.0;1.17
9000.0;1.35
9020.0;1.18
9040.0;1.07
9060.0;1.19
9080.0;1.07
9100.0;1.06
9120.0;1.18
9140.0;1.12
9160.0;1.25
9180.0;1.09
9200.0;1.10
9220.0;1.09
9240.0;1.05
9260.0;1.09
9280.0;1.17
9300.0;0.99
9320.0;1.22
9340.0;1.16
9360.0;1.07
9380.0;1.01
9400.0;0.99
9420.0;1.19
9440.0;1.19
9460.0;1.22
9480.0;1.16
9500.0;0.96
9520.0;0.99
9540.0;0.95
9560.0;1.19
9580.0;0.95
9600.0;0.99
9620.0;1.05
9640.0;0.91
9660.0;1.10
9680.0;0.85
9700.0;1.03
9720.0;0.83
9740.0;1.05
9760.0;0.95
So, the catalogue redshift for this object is 0.33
